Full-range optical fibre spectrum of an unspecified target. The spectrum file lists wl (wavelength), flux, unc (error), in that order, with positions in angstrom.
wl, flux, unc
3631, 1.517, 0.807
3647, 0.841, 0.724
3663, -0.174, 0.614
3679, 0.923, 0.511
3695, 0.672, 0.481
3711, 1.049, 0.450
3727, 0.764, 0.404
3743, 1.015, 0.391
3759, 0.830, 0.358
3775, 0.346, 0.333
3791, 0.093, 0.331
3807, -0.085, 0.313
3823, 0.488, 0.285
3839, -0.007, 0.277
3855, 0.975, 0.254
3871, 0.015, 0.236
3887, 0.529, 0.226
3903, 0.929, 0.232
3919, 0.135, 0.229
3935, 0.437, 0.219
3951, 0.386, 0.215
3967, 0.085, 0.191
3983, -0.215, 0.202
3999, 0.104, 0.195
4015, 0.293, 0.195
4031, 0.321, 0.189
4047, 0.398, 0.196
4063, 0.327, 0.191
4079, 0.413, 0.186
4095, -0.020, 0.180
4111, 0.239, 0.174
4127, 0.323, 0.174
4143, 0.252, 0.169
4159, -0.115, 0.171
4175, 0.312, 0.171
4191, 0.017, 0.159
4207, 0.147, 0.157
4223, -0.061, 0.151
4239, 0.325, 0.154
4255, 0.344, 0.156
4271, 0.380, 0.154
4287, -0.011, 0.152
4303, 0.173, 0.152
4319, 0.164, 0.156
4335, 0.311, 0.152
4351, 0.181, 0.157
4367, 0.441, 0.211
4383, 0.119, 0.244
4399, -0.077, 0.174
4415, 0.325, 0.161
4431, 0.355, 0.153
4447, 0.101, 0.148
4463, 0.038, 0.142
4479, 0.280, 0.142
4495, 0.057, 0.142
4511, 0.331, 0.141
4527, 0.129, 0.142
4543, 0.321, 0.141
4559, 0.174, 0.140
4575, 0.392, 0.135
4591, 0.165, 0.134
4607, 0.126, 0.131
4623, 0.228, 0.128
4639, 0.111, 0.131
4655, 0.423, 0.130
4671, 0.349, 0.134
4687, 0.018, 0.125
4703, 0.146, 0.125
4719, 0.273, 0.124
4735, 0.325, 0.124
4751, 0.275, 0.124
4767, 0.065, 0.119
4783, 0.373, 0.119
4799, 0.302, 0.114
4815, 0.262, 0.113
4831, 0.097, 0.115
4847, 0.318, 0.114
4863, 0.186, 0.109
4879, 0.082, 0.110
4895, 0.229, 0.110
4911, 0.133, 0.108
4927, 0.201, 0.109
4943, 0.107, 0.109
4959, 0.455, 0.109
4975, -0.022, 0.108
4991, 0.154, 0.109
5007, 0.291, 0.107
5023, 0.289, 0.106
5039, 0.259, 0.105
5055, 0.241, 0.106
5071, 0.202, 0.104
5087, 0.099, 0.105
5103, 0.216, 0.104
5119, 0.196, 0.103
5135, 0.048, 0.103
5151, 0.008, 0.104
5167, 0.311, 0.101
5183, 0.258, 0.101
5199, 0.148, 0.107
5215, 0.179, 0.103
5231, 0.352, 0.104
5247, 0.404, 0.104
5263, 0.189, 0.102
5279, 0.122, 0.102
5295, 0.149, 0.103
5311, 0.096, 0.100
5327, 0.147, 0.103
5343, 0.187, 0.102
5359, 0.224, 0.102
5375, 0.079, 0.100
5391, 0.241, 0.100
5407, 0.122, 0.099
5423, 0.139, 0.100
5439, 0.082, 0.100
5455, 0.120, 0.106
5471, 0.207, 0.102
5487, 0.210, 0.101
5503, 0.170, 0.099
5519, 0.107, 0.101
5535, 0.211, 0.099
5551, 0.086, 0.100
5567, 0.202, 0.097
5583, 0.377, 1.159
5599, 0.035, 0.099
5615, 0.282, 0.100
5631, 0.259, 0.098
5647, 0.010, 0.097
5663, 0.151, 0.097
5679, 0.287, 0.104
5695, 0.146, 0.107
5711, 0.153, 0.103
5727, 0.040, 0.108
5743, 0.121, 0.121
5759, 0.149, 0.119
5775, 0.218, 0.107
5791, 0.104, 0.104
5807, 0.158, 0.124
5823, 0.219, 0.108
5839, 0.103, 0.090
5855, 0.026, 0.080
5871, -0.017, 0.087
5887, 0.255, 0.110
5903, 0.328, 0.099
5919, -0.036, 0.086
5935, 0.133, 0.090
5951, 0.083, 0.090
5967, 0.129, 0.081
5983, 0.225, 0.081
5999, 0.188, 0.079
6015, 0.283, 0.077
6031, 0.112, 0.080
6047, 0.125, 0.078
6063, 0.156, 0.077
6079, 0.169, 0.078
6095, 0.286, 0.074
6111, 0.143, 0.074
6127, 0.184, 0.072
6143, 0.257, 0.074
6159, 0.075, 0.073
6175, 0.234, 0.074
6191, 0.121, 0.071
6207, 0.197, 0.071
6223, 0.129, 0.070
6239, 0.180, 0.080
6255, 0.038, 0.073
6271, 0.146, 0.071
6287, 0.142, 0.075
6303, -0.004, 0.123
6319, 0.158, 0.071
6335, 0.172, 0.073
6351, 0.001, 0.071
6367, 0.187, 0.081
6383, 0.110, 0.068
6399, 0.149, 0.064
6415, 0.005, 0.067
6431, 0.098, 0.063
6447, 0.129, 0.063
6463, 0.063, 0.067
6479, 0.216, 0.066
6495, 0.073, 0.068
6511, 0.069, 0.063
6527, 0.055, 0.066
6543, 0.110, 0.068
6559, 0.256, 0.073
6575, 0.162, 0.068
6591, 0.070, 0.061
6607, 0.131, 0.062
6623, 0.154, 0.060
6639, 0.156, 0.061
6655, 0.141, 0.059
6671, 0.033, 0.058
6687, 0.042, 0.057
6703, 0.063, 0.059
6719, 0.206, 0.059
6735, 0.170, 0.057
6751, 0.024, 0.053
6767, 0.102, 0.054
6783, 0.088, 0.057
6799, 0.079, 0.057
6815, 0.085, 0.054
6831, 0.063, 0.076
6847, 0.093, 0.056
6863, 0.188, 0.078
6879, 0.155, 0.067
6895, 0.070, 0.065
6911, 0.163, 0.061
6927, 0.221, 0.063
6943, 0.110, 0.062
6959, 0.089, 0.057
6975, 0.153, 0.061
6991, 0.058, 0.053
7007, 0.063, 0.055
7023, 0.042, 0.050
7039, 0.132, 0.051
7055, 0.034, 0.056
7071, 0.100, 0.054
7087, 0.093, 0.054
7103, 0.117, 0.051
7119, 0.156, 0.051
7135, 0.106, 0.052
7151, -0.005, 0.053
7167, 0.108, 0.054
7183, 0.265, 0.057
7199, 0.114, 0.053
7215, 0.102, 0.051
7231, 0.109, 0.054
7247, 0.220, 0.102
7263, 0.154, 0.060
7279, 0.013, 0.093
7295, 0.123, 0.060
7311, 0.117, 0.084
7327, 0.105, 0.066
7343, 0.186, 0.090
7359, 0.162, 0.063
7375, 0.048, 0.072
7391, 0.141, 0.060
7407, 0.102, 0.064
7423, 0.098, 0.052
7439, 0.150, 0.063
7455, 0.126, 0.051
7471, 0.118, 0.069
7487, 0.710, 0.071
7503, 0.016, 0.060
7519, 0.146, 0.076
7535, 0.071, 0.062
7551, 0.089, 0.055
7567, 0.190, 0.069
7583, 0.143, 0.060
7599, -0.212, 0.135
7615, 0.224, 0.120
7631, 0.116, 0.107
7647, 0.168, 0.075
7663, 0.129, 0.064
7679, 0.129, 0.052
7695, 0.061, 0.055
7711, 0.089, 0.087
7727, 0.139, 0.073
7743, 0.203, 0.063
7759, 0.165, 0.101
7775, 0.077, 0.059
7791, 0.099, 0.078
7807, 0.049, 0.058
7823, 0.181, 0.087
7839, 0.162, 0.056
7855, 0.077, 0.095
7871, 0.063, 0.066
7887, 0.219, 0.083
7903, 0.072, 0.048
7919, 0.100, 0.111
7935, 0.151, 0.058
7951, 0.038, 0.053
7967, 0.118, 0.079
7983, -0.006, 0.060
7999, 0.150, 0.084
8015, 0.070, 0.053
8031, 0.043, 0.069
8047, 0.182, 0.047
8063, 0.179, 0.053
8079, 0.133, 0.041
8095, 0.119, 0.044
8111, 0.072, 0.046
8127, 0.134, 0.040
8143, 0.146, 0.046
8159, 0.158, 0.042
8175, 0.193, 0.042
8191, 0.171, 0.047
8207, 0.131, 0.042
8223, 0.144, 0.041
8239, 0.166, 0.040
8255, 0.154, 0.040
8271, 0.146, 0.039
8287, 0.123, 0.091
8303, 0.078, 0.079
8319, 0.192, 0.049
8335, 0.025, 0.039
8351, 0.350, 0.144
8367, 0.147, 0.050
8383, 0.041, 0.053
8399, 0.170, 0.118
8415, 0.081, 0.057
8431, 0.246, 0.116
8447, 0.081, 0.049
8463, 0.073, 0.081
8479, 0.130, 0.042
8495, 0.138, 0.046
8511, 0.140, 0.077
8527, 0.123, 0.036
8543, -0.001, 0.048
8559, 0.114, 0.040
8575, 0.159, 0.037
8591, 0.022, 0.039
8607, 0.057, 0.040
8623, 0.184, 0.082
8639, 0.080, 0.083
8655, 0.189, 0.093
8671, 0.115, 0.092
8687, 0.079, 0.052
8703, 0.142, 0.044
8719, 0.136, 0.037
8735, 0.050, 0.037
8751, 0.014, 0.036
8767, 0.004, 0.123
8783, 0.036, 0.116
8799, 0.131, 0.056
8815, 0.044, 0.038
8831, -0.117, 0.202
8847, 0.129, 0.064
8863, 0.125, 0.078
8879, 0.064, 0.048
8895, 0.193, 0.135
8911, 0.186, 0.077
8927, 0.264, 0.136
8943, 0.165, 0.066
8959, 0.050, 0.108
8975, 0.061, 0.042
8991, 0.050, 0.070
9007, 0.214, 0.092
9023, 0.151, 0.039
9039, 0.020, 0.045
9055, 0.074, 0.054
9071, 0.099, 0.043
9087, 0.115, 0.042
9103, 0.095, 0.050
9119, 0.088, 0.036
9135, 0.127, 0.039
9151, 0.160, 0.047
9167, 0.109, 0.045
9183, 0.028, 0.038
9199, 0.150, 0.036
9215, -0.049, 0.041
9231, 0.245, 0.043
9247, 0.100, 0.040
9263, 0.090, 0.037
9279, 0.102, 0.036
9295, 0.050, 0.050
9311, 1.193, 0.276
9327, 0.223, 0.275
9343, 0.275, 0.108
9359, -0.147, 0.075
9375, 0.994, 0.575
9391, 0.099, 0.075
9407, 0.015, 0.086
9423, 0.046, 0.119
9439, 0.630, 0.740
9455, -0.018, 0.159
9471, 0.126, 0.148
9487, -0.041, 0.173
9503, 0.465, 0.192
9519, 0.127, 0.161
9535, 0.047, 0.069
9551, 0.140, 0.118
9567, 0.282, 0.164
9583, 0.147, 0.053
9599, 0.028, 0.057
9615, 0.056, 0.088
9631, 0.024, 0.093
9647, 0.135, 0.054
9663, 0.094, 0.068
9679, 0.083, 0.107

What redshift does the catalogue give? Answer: 1.007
